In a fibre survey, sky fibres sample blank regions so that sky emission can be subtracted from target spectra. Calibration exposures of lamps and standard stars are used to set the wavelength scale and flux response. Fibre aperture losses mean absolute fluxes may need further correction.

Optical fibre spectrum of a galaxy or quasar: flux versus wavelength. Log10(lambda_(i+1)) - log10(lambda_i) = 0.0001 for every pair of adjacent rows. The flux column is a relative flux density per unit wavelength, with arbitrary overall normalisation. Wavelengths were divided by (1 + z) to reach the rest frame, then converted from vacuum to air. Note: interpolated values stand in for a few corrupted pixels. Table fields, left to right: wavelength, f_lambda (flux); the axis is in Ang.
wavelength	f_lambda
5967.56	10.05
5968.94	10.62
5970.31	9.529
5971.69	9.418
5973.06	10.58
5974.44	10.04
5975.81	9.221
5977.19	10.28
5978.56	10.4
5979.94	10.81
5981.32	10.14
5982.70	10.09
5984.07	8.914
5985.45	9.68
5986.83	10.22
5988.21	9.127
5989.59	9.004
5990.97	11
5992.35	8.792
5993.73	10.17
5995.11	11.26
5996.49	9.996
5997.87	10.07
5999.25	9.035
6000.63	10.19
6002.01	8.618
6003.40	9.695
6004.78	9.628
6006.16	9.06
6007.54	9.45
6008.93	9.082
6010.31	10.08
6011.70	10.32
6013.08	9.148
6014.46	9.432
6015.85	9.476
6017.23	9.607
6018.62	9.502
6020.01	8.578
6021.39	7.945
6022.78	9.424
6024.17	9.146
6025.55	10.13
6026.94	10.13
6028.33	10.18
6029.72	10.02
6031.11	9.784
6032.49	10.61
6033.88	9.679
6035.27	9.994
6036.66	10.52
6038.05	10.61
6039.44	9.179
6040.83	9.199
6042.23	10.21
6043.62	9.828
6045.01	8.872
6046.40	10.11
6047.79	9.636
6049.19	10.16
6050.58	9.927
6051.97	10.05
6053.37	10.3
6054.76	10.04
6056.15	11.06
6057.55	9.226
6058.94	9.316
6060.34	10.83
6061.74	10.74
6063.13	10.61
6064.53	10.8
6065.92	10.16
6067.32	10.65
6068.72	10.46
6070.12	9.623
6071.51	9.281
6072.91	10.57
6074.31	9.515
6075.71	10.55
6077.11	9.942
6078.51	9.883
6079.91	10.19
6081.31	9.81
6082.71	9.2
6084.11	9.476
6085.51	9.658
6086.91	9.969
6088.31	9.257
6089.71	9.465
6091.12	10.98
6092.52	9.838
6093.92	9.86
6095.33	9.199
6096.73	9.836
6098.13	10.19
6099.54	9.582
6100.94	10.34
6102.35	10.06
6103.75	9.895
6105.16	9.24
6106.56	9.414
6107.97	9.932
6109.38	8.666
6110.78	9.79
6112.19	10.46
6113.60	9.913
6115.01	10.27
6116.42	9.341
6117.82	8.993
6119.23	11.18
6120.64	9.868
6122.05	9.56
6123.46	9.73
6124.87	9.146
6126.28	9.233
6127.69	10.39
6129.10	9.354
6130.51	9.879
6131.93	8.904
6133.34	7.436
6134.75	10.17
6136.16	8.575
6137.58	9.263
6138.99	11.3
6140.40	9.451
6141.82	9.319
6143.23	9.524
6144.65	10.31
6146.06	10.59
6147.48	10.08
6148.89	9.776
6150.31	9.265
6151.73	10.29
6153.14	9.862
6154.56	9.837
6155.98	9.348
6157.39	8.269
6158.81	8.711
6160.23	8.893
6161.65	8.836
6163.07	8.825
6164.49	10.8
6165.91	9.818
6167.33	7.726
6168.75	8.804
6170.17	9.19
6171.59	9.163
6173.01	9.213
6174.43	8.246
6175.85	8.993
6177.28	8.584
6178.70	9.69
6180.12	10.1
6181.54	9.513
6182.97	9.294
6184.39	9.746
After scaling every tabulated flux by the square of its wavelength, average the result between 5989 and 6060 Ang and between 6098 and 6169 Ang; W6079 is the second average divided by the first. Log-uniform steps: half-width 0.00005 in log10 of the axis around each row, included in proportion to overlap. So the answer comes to 1.0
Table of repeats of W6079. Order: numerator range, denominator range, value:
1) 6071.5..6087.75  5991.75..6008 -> 1.05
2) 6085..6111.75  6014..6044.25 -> 1.03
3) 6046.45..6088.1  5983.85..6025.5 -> 1.08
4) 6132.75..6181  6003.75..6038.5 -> 1.01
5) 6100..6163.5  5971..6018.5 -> 1.03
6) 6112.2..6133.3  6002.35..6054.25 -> 1.03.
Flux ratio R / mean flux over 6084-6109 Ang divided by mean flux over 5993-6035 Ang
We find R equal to 1.01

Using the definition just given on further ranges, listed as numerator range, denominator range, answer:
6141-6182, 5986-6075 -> 0.95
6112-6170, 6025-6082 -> 0.95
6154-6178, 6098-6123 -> 0.92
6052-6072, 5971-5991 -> 1.03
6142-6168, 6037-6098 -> 0.95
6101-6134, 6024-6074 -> 0.96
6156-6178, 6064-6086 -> 0.90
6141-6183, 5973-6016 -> 0.96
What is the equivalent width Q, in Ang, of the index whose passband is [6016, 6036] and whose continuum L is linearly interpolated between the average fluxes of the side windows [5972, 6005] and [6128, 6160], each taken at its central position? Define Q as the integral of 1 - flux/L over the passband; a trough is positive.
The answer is 0.3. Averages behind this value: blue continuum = 9.87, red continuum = 9.52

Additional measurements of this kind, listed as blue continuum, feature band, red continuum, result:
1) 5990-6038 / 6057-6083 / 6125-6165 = -1.3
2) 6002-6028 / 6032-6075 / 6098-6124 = -2.2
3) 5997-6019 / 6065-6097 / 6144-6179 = -1.6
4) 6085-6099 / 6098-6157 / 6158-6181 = -1.3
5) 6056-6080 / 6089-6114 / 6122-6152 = 0.2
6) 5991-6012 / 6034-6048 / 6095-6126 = -0.1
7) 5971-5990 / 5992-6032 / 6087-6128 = 1.0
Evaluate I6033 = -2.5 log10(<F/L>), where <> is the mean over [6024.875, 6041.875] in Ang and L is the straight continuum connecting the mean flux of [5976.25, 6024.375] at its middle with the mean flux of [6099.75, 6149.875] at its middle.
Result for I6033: -0.04 mag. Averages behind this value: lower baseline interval 9.64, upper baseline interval 9.69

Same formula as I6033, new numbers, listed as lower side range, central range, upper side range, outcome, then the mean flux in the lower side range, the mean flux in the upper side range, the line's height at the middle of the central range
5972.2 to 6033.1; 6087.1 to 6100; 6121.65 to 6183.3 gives -0.03 mag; 9.73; 9.39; 9.52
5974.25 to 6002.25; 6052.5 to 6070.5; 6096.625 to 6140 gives -0.06 mag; 9.88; 9.67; 9.76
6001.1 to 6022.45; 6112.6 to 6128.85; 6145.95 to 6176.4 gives -0.06 mag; 9.32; 9.27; 9.29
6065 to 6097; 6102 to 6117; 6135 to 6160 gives 0.01 mag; 9.89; 9.63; 9.78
